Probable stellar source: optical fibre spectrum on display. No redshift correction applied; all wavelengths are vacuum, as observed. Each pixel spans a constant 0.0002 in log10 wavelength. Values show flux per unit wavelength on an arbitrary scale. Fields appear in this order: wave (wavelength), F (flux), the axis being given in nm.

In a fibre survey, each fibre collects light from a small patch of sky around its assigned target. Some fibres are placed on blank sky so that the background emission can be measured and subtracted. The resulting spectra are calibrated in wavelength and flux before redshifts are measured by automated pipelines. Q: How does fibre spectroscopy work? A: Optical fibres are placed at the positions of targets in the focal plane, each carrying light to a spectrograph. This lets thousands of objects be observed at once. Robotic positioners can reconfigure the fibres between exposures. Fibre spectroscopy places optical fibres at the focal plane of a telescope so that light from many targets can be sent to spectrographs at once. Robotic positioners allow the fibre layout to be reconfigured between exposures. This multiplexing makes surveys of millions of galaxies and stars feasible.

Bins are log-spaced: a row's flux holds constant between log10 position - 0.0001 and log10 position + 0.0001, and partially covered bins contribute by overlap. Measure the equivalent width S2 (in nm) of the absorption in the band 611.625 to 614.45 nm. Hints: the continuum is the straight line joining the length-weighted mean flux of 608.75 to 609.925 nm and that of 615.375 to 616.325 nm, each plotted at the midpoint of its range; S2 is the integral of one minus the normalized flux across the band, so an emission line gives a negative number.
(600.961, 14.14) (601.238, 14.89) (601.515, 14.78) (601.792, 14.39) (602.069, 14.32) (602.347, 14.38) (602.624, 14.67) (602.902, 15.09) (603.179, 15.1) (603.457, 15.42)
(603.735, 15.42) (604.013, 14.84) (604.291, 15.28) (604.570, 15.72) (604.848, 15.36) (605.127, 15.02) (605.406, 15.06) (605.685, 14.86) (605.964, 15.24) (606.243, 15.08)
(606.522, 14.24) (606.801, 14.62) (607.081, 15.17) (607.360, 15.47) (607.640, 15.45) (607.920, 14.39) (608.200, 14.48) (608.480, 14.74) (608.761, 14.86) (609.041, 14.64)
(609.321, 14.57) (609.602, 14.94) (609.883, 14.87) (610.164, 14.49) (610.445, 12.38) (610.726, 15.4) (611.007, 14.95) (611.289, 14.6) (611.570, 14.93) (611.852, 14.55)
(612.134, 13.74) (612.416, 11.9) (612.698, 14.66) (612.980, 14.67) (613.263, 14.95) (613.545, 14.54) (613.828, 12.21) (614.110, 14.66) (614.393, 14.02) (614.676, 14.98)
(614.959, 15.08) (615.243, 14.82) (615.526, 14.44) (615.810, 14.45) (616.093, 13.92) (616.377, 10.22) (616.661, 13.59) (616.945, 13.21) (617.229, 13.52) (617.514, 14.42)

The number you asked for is 0.05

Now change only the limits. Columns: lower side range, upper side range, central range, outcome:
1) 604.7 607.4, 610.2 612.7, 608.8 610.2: -0.029 nm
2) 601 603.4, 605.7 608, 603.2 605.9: -0.069 nm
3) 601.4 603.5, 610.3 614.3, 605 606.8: -0.044 nm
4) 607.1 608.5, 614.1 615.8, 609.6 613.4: 0.116 nm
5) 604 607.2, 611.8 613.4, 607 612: -0.076 nm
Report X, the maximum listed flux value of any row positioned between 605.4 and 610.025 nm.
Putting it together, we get 15.47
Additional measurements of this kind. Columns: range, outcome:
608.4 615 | 15.4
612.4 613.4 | 14.95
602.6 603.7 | 15.42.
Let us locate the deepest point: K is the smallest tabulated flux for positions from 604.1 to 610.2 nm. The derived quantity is 14.24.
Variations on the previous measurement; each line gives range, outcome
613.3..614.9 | 12.21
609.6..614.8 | 11.9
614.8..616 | 14.44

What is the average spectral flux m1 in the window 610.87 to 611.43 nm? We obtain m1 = 14.8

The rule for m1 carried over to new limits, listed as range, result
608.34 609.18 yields 14.7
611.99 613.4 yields 14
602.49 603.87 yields 15.1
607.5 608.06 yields 14.9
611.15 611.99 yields 14.7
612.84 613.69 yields 14.7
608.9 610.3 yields 14.7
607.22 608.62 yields 14.9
